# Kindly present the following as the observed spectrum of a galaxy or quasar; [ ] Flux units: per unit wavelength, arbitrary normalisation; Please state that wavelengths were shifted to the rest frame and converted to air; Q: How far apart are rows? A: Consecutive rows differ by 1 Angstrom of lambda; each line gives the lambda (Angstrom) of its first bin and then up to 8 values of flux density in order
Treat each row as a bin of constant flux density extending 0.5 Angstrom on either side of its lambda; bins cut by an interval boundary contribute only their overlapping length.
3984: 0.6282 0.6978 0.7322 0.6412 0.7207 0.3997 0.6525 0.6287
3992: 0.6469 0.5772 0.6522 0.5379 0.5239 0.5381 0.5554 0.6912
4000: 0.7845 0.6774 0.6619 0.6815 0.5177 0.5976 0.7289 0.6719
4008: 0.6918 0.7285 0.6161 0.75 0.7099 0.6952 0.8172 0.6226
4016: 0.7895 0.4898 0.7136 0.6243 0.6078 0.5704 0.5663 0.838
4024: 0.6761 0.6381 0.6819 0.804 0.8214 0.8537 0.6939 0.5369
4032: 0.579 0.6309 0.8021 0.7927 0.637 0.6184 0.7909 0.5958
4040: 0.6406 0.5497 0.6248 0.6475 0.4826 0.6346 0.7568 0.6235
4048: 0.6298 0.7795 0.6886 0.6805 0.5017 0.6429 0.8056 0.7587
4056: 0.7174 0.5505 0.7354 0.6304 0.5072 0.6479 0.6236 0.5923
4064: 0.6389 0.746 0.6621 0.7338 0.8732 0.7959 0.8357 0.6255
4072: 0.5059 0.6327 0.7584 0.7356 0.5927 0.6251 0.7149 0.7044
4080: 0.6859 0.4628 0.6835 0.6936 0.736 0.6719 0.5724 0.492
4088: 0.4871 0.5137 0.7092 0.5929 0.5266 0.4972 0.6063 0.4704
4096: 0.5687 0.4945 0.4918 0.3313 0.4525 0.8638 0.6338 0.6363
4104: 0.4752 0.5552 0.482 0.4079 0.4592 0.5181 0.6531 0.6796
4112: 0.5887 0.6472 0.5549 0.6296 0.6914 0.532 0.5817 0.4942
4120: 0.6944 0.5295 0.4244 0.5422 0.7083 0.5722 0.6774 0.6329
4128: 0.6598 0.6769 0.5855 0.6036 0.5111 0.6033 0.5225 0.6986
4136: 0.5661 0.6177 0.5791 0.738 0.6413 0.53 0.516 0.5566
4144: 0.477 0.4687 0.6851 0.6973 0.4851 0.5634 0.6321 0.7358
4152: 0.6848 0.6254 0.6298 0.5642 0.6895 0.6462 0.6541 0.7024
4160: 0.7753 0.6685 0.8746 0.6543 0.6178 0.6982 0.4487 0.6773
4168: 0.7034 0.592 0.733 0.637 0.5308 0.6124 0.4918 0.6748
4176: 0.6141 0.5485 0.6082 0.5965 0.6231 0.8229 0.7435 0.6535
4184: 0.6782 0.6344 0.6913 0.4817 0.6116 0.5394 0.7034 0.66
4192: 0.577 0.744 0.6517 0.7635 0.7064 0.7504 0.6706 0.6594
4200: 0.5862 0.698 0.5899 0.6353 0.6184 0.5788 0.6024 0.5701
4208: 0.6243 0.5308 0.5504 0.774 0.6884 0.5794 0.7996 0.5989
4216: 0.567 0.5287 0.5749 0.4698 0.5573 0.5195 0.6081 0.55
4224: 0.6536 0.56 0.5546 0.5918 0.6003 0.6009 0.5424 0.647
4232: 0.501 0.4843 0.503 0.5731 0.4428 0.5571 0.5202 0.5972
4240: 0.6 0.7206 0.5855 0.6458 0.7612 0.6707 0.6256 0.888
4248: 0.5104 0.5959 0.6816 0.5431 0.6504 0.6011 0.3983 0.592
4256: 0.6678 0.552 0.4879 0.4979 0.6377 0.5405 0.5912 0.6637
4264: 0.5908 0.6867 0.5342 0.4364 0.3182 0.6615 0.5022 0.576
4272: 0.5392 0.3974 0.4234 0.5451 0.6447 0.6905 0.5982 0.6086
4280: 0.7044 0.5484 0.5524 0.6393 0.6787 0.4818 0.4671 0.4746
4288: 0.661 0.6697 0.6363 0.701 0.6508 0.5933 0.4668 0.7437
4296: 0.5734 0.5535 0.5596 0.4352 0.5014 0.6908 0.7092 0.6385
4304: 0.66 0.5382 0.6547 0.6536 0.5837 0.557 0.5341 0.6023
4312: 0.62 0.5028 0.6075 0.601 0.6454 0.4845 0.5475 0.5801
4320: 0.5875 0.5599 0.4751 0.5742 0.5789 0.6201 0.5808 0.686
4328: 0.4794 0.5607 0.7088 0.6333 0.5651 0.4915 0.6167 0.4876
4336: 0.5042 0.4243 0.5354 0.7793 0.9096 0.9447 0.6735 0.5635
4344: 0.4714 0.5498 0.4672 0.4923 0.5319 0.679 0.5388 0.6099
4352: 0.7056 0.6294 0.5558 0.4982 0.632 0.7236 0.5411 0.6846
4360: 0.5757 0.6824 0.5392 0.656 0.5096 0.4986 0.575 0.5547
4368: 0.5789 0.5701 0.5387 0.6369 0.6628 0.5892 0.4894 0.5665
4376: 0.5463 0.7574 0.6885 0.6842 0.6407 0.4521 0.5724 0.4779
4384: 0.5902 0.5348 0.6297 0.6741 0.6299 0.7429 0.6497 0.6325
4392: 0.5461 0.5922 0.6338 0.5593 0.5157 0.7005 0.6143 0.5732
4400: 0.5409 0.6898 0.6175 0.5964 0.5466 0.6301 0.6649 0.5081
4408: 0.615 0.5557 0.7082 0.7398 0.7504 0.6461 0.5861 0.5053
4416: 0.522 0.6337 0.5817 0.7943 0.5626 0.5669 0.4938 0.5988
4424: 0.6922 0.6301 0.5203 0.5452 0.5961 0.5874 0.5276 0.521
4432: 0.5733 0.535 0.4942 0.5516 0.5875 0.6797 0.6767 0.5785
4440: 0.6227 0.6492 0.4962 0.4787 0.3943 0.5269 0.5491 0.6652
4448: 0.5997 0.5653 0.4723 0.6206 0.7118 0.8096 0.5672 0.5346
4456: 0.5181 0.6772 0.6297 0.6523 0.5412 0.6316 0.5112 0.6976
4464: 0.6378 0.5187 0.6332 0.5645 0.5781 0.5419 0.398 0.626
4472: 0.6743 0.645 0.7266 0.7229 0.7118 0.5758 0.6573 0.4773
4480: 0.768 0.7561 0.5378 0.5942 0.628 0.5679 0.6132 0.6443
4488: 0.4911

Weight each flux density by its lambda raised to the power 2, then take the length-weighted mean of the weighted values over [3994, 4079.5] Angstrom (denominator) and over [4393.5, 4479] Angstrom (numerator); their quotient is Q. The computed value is 1.08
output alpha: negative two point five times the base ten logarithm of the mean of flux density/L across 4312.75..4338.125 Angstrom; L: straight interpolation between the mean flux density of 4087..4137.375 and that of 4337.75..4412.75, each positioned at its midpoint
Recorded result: 0.07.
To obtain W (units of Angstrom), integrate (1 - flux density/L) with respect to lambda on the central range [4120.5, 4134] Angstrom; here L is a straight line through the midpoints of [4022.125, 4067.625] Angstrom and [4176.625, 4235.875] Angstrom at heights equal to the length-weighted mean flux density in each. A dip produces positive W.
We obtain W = 1.1 Angstrom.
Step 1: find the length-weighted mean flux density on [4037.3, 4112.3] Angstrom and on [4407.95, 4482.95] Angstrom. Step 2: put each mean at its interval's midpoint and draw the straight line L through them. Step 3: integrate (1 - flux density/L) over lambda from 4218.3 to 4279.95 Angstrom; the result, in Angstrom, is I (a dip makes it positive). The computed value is 3.6 Angstrom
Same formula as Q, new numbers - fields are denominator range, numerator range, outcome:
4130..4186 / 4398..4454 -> 1.07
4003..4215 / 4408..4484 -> 1.11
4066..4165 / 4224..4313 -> 1.03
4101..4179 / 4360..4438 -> 1.11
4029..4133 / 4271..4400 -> 1.08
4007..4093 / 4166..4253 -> 1.01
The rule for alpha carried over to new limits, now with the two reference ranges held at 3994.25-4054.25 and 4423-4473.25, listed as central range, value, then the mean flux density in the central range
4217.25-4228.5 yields 0.109 mag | 0.566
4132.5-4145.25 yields 0.110 mag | 0.58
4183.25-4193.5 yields 0.000 mag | 0.633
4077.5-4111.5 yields 0.135 mag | 0.574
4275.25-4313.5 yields 0.025 mag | 0.599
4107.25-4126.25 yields 0.108 mag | 0.585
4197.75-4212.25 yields 0.011 mag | 0.623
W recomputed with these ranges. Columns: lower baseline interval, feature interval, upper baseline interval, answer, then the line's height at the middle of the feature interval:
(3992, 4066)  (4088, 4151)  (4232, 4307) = 5.5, 0.632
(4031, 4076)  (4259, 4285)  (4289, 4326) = 1.4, 0.601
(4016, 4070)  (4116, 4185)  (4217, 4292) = 0.3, 0.625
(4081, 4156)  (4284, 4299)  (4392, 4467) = 0.1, 0.591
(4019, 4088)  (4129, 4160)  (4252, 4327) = 1.0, 0.632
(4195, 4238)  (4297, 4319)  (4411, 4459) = 0.3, 0.594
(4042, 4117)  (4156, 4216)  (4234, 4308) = -4.3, 0.603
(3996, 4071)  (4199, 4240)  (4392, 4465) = 3.3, 0.636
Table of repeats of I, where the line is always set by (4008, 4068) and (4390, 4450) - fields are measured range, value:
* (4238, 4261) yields 0.60 Angstrom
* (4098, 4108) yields 1.92 Angstrom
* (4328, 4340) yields 0.50 Angstrom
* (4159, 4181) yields 0.03 Angstrom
